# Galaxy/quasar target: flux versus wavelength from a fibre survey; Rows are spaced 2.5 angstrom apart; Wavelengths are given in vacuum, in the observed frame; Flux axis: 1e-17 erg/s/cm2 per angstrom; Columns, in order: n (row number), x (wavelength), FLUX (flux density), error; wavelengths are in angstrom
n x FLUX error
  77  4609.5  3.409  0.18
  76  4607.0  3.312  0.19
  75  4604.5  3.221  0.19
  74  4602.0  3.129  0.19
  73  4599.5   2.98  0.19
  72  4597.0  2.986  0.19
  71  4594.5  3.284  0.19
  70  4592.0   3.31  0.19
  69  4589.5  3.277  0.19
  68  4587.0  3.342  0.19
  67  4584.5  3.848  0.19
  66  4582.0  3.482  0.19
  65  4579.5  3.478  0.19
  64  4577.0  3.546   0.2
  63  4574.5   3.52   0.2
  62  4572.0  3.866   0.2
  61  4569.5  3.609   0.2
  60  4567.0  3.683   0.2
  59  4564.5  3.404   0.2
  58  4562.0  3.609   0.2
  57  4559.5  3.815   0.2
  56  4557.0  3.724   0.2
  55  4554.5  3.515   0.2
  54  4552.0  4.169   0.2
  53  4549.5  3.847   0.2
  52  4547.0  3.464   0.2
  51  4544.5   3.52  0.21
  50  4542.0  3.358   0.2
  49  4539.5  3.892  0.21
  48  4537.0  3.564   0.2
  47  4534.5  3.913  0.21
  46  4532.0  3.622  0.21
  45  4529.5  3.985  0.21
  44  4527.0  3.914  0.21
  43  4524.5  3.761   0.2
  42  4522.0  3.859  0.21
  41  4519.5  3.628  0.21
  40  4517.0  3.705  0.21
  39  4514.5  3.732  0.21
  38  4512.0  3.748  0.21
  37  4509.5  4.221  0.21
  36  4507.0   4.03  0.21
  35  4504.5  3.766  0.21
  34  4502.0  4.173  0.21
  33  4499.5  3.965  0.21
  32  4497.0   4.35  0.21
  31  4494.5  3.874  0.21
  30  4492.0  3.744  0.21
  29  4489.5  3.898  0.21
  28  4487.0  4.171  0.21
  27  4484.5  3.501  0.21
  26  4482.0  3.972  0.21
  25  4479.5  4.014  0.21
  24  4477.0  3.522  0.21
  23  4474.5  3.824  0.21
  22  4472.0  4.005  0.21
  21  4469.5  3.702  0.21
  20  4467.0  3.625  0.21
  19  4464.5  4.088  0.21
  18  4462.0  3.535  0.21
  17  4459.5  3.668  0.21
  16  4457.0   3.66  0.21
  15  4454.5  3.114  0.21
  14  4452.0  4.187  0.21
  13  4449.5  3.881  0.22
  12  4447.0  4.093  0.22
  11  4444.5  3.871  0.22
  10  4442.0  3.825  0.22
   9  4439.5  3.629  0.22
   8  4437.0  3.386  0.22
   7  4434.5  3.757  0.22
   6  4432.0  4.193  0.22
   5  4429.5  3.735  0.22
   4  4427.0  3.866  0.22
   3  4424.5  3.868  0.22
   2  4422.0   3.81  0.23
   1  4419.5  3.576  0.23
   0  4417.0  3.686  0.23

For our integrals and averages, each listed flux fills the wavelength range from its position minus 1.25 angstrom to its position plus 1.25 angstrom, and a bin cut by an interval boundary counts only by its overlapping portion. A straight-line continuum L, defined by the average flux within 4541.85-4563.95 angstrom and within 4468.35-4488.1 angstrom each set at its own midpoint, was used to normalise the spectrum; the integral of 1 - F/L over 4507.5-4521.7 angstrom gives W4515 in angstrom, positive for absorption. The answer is -0.2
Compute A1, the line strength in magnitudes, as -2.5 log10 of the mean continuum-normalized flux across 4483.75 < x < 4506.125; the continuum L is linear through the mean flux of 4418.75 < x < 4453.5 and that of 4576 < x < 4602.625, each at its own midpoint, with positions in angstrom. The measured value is -0.09 mag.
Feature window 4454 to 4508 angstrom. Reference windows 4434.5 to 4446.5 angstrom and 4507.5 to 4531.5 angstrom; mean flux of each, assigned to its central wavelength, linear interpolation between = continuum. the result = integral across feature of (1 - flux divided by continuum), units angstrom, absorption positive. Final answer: -0.84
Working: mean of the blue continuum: 3.71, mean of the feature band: 3.84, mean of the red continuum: 3.84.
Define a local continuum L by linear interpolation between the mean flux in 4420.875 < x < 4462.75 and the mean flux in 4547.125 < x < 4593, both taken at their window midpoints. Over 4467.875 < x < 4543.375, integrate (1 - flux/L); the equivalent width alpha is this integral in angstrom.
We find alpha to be -3.13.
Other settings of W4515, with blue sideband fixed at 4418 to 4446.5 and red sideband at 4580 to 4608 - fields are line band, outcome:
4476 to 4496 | -1.3 angstrom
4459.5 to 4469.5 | -0.1 angstrom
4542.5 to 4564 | -1.7 angstrom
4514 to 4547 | -2.2 angstrom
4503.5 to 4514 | -1.1 angstrom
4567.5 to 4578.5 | -0.9 angstrom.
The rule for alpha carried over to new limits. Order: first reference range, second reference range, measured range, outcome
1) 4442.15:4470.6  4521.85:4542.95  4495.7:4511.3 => -1.27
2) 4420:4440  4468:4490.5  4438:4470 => 0.43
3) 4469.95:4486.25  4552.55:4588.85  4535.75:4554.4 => -0.06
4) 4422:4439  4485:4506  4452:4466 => 0.76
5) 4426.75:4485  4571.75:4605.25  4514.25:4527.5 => -0.69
